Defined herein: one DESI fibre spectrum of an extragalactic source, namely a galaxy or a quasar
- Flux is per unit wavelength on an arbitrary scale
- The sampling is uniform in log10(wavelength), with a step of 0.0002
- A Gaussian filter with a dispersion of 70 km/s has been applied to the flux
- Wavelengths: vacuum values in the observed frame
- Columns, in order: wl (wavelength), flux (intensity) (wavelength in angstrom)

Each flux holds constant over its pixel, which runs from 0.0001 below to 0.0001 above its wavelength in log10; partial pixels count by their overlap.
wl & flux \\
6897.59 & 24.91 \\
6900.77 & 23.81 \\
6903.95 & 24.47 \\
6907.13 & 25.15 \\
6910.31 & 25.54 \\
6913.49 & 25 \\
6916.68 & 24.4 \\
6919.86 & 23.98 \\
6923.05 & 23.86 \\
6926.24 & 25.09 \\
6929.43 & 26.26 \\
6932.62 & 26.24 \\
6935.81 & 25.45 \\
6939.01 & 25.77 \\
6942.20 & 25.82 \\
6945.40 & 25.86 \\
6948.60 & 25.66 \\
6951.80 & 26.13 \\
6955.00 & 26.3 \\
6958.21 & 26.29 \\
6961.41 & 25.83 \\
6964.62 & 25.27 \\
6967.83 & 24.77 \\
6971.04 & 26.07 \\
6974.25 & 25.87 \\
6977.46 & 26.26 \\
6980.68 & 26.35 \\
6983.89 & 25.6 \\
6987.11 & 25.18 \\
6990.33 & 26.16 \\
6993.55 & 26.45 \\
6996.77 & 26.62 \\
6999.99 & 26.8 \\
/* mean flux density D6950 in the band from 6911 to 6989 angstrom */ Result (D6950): 25.6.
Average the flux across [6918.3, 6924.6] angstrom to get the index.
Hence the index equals 23.9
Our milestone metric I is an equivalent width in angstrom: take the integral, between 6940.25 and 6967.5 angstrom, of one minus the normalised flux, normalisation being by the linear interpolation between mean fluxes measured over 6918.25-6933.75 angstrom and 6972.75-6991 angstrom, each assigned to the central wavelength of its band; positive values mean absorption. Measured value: -0.4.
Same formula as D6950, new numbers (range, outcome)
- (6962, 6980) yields 25.7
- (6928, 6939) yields 25.9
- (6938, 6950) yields 25.8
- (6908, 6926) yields 24.6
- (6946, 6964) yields 26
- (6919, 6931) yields 24.8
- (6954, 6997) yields 25.9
